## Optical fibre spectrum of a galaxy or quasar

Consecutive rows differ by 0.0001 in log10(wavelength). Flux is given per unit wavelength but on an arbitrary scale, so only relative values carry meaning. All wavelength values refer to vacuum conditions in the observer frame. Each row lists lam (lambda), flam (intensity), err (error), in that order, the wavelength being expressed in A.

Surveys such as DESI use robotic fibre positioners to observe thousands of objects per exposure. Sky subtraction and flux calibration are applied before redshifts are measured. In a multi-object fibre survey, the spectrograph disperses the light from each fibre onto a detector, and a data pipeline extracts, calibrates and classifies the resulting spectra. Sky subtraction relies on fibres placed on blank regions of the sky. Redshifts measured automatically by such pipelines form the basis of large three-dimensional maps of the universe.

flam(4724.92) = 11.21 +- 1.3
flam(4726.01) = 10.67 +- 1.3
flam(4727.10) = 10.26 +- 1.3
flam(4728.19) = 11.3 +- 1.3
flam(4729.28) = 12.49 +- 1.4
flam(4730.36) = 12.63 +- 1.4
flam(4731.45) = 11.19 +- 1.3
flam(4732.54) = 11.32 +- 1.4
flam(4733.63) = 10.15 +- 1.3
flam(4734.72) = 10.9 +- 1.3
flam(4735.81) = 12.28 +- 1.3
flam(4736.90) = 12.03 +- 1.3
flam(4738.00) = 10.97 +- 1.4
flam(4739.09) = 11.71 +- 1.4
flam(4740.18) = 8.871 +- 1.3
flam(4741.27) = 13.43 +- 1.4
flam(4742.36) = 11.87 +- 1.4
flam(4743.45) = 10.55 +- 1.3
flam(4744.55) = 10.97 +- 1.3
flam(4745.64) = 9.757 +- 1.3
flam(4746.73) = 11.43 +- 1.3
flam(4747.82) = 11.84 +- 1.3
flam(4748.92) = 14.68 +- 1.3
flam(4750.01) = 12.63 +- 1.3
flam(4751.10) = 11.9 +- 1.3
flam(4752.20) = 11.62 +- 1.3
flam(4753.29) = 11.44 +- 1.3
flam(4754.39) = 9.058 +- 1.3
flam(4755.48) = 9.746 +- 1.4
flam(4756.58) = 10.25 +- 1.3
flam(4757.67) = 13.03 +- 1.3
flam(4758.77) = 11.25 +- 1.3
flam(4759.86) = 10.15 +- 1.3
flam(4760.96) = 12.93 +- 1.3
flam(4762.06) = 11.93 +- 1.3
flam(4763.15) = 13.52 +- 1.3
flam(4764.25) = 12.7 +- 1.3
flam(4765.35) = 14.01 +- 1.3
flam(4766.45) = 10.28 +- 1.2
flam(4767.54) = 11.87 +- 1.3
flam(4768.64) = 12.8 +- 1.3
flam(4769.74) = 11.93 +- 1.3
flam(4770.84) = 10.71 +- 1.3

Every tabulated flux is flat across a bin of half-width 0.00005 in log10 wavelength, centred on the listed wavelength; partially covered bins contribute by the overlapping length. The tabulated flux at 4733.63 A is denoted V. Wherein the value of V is 10.15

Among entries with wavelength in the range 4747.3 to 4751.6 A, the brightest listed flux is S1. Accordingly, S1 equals 14.68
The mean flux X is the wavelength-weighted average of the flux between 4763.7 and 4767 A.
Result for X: 12.3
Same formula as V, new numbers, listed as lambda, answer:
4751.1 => 11.9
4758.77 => 11.25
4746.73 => 11.43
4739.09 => 11.71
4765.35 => 14.01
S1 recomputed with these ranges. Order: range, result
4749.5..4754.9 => 12.63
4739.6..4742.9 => 13.43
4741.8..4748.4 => 11.87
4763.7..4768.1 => 14.01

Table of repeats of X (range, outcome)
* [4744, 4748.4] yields 11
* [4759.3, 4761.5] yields 11.5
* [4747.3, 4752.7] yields 12.5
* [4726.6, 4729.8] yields 11.3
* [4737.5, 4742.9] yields 11.4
